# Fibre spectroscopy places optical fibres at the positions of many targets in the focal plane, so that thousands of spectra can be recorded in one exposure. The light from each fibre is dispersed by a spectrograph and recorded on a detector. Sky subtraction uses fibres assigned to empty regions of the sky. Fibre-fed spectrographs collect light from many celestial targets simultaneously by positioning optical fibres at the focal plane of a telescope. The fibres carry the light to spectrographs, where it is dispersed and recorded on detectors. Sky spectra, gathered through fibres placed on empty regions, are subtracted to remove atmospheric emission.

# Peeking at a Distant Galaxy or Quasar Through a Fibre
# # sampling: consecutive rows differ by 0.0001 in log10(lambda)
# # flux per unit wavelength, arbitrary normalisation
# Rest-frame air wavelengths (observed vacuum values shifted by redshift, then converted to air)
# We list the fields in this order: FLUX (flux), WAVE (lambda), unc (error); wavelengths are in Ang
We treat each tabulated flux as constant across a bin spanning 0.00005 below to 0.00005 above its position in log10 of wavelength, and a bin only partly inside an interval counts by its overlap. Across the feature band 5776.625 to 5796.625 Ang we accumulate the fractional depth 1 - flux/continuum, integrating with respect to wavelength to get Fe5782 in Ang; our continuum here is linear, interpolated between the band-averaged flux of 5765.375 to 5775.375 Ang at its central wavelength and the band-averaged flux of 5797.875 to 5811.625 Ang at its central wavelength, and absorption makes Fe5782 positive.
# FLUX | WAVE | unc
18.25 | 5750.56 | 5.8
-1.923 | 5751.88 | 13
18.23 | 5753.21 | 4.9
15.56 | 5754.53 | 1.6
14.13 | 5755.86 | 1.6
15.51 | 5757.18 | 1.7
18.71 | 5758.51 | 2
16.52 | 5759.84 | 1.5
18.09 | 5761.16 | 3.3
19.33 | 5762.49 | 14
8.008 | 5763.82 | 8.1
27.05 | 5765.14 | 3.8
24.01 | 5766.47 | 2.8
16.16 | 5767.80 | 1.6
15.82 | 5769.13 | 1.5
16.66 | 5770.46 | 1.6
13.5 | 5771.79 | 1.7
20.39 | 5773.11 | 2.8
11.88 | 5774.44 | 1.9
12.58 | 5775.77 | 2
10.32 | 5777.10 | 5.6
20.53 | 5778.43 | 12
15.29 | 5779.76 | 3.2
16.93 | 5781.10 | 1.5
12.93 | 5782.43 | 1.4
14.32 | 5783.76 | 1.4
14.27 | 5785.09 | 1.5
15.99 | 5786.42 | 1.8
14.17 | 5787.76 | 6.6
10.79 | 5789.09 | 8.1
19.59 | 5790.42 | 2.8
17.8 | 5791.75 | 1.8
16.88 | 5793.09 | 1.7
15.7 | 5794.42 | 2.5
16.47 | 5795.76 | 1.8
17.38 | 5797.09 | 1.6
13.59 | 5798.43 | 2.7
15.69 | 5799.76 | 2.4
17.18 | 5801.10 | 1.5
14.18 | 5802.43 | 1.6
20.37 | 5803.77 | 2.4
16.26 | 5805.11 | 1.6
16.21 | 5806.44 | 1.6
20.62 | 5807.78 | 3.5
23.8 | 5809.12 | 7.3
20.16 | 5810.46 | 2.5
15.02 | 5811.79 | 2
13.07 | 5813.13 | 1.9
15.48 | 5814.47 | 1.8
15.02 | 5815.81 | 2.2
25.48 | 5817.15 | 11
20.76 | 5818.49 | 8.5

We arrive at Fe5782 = 2.2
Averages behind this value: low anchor 17.2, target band 15.5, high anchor 17.7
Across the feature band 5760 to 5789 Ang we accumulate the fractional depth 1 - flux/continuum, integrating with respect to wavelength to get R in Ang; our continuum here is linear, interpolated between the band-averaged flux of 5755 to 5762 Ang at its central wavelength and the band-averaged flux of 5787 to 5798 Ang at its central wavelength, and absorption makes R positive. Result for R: 0.6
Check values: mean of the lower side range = 16.6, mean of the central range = 16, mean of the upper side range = 16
